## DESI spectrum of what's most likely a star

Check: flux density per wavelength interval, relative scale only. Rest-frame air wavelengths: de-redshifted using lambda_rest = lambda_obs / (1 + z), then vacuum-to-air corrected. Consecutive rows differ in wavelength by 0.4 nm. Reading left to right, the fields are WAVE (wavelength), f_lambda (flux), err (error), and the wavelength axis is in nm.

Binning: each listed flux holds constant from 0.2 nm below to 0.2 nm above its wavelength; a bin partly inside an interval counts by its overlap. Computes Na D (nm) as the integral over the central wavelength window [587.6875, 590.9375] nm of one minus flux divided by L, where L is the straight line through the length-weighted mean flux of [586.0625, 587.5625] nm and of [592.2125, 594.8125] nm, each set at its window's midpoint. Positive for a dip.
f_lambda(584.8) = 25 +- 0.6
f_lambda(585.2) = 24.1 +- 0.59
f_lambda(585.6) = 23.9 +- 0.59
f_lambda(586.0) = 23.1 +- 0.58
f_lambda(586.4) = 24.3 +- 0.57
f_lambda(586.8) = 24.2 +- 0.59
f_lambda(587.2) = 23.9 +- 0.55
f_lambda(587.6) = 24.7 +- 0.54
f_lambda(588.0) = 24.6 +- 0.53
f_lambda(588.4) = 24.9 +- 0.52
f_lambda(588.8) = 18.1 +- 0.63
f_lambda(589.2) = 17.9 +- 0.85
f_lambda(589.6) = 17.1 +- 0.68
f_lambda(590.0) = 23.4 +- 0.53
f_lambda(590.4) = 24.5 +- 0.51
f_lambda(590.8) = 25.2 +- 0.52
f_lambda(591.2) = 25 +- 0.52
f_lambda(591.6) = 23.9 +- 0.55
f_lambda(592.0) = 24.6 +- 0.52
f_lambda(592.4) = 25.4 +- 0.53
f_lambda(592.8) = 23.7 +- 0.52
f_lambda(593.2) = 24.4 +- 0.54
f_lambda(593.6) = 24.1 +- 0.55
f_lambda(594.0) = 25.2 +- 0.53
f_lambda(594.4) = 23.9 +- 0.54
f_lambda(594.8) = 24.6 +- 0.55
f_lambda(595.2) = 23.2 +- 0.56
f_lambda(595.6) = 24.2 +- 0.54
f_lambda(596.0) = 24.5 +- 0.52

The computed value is 0.300 nm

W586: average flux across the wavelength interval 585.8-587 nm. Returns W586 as 23.9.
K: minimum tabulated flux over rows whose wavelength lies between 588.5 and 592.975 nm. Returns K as 17.1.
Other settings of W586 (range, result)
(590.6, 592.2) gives 24.7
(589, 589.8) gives 17.5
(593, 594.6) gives 24.4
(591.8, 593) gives 24.6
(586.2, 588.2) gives 24.3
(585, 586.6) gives 23.9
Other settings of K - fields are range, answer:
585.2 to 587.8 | 23.1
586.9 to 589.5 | 17.9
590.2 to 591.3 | 24.5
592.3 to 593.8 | 23.7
